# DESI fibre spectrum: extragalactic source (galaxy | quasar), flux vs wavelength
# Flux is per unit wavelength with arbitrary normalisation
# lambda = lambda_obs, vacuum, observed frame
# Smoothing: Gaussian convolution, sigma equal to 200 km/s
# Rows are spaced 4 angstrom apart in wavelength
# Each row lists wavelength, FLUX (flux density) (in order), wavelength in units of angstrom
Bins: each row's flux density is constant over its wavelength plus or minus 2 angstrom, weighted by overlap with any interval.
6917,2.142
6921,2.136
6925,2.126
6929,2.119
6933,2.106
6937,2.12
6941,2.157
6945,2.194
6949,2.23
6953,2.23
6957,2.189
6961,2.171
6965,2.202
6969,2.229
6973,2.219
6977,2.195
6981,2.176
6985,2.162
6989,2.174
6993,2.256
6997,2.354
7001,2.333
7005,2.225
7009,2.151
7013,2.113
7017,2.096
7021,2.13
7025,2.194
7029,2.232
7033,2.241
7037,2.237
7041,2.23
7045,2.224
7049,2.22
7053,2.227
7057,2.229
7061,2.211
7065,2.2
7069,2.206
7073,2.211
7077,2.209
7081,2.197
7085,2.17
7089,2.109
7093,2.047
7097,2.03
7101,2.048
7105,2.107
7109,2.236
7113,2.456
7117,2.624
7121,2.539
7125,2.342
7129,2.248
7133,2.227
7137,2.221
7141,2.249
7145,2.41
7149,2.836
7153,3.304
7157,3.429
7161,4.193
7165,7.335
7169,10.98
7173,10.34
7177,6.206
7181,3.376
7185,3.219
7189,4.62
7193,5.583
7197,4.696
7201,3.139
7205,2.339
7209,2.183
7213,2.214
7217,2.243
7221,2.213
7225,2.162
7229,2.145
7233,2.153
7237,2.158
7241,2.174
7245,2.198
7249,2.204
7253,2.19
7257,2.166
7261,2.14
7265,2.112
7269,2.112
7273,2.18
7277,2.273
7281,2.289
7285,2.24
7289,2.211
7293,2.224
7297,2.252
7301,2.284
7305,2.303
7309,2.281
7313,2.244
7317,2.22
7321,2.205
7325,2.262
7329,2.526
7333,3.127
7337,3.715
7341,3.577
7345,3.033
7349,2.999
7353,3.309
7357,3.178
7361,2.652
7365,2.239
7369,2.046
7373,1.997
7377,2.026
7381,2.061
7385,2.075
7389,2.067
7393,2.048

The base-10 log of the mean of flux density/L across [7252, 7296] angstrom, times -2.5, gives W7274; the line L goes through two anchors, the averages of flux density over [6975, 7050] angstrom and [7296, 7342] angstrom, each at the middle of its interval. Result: 0.15 mag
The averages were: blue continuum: 2.21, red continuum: 2.57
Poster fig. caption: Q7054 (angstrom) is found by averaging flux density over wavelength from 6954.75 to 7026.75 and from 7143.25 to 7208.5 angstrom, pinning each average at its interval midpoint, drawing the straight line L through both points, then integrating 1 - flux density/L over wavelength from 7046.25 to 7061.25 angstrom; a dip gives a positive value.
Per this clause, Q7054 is 4.21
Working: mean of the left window 2.2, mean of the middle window 2.22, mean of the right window 4.82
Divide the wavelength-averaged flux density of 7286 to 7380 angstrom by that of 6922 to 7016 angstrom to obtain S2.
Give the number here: 1.2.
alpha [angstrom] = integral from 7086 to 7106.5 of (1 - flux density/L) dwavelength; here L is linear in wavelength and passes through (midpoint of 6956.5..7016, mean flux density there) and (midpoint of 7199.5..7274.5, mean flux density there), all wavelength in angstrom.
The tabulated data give 1.34 angstrom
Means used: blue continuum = 2.21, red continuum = 2.23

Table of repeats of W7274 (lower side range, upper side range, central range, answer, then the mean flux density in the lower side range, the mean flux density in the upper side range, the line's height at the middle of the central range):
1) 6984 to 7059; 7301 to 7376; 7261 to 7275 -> 0.19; 2.21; 2.64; 2.55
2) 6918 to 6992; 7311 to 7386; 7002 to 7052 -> 0.03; 2.17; 2.61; 2.25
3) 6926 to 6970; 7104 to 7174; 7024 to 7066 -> 0.31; 2.17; 3.71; 2.96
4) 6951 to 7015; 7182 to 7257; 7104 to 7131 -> 0.07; 2.21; 2.76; 2.52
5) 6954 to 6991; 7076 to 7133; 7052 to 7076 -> 0.01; 2.19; 2.24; 2.23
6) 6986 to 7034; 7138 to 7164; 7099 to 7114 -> 0.30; 2.21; 3.2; 2.89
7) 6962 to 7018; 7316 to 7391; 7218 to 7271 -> 0.15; 2.21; 2.6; 2.48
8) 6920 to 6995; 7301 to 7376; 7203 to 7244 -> 0.14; 2.18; 2.64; 2.5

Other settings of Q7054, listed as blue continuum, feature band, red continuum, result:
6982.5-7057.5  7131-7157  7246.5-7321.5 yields -4.6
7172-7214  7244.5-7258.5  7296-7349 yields 5.3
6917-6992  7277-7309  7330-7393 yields 3.9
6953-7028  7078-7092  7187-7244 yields 1.8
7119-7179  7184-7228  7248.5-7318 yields 4.5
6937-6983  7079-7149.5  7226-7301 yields -2.5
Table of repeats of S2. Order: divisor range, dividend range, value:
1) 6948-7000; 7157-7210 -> 2.36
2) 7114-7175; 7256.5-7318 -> 0.55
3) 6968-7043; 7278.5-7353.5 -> 1.17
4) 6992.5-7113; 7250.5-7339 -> 1.07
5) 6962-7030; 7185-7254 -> 1.26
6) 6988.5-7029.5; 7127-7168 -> 1.56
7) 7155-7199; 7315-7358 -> 0.50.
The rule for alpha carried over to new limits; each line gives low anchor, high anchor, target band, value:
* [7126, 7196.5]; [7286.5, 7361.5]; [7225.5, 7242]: 6.81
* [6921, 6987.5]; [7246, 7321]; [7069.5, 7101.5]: 0.83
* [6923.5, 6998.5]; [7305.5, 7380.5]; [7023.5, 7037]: 0.26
